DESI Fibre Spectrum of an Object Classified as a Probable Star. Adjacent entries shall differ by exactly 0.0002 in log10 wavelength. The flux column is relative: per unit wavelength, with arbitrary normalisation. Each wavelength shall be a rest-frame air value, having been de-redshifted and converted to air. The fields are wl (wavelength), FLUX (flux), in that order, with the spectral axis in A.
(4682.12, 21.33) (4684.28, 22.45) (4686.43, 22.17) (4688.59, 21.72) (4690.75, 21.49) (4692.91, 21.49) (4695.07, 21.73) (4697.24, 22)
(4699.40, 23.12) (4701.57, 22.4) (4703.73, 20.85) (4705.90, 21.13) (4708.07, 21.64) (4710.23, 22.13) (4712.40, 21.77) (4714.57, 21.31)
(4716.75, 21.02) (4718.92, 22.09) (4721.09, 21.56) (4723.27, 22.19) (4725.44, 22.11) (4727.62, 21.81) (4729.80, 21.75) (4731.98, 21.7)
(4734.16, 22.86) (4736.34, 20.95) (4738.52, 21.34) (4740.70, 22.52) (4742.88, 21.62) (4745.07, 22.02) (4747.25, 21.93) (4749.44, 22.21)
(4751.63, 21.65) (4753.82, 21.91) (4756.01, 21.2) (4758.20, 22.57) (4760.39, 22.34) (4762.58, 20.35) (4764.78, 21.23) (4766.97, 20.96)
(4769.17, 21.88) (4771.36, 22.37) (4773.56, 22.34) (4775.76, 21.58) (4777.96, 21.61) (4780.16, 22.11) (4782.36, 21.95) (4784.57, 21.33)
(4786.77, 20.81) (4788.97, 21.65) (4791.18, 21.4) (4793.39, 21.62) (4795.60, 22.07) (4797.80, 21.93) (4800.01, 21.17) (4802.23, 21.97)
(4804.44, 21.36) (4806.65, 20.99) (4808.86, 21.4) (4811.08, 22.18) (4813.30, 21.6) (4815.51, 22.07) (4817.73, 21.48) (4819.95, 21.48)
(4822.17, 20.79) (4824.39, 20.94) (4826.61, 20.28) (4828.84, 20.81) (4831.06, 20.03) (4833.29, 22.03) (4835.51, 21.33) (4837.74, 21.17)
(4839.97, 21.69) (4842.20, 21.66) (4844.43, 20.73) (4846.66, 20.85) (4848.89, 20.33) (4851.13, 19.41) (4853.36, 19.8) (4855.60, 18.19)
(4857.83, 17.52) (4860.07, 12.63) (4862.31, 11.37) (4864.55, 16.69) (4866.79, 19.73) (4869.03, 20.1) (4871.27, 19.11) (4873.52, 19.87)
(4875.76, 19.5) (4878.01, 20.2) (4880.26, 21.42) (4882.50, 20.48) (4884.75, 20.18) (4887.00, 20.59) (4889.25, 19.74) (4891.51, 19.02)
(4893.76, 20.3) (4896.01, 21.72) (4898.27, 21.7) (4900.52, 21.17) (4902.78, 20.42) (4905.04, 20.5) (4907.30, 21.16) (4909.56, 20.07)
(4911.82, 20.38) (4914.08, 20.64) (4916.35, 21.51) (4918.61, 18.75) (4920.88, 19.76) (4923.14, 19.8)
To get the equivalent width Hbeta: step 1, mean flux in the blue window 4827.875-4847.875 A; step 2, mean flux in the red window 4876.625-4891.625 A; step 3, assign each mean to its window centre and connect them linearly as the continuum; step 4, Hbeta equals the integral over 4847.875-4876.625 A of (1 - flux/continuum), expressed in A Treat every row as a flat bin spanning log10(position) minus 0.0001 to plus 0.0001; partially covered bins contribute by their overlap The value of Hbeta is 3.7 A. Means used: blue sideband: 21.1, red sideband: 20.3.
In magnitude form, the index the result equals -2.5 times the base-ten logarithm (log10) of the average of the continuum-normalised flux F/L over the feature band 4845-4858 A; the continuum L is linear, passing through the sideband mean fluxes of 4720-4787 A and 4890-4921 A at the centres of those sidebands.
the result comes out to 0.08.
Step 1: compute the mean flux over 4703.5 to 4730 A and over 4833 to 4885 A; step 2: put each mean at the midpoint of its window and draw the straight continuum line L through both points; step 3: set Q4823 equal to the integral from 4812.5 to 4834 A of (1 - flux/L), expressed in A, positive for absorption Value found -1.3 A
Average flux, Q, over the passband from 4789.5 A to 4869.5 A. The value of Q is 20.3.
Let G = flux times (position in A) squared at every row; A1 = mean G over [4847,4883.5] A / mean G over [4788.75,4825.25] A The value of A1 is 0.88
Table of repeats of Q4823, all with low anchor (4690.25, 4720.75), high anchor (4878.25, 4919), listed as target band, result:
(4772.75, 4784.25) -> -0.31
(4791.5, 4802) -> -0.26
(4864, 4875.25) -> 0.81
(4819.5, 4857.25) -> 0.57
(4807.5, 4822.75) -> -0.38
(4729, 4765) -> -0.52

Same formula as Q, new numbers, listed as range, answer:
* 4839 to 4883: 19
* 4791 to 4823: 21.6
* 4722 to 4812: 21.7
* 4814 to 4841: 21.2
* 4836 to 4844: 21.4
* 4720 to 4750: 21.9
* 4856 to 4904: 19.2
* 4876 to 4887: 20.5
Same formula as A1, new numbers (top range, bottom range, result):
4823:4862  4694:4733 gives 0.96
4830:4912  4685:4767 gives 0.97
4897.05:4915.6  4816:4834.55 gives 1.02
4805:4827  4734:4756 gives 1.01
